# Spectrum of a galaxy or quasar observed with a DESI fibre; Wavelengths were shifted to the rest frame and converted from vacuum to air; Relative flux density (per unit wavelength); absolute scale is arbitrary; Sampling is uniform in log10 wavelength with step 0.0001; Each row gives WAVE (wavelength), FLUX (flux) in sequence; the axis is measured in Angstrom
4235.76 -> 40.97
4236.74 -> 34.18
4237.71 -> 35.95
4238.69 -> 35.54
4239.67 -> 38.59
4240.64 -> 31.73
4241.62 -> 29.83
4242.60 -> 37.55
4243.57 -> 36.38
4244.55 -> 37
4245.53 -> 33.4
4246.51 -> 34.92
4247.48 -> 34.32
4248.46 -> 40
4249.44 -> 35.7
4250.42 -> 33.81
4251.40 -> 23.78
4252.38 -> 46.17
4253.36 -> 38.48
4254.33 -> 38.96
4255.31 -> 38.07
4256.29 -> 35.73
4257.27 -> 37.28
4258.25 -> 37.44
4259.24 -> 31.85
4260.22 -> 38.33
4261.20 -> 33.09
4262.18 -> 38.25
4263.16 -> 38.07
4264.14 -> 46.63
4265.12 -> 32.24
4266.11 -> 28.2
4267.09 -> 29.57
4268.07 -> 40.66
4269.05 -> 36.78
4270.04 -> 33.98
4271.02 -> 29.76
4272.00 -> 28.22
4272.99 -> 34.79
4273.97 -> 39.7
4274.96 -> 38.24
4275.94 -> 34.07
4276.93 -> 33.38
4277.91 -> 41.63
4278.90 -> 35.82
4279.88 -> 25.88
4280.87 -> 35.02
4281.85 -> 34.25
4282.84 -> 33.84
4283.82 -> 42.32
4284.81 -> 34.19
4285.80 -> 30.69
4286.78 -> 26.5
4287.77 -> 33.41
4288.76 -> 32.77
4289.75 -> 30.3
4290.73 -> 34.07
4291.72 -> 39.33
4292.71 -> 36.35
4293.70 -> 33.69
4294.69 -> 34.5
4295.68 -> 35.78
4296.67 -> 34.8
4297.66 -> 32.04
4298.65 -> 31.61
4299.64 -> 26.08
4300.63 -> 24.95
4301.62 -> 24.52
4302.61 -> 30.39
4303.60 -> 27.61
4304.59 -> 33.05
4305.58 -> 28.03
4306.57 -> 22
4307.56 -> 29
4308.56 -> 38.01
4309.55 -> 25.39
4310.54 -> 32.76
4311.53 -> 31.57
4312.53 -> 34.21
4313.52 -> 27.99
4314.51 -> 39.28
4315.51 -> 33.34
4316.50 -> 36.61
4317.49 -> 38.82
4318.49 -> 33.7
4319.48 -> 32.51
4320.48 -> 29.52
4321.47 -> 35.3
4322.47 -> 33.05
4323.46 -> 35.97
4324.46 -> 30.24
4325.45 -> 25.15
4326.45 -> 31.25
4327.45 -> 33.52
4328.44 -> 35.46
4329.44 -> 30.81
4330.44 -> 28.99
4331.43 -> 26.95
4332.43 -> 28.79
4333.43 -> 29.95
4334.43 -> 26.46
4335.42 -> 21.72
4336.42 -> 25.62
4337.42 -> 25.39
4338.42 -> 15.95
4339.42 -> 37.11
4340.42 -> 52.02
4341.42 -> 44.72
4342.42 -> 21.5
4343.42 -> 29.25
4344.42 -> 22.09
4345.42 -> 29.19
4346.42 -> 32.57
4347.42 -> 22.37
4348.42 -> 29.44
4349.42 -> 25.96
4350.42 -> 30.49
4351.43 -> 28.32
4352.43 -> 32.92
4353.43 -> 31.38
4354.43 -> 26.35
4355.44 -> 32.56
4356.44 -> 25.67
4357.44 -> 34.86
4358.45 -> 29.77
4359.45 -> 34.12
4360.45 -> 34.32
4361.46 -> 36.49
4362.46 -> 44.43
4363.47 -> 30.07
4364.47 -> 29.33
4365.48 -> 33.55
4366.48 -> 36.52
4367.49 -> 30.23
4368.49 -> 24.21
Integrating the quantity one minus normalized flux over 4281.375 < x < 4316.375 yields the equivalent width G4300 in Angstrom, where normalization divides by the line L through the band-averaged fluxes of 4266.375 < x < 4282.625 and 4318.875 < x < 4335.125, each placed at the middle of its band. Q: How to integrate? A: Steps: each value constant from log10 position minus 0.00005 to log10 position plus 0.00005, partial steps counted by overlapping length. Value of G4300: 0.8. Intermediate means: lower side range 34.4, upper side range 30.8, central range 32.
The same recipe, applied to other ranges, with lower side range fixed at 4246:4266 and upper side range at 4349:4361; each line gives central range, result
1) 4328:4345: 1.1 Angstrom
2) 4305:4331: 0.6 Angstrom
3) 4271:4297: 0.4 Angstrom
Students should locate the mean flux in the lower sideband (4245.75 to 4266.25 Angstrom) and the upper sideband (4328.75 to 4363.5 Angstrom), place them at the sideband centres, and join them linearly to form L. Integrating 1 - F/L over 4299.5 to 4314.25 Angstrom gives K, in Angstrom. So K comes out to 1.6 Angstrom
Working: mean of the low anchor 36.4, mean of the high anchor 30.3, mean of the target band 29.3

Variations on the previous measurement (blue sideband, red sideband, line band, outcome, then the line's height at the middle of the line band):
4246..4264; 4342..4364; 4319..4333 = 0.3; 32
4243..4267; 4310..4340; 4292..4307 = 1.1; 32.8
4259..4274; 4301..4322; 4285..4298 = -0.2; 33.1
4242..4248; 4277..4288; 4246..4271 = -0.7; 35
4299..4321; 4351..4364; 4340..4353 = 0.6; 32.1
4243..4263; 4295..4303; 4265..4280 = -0.3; 33.6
